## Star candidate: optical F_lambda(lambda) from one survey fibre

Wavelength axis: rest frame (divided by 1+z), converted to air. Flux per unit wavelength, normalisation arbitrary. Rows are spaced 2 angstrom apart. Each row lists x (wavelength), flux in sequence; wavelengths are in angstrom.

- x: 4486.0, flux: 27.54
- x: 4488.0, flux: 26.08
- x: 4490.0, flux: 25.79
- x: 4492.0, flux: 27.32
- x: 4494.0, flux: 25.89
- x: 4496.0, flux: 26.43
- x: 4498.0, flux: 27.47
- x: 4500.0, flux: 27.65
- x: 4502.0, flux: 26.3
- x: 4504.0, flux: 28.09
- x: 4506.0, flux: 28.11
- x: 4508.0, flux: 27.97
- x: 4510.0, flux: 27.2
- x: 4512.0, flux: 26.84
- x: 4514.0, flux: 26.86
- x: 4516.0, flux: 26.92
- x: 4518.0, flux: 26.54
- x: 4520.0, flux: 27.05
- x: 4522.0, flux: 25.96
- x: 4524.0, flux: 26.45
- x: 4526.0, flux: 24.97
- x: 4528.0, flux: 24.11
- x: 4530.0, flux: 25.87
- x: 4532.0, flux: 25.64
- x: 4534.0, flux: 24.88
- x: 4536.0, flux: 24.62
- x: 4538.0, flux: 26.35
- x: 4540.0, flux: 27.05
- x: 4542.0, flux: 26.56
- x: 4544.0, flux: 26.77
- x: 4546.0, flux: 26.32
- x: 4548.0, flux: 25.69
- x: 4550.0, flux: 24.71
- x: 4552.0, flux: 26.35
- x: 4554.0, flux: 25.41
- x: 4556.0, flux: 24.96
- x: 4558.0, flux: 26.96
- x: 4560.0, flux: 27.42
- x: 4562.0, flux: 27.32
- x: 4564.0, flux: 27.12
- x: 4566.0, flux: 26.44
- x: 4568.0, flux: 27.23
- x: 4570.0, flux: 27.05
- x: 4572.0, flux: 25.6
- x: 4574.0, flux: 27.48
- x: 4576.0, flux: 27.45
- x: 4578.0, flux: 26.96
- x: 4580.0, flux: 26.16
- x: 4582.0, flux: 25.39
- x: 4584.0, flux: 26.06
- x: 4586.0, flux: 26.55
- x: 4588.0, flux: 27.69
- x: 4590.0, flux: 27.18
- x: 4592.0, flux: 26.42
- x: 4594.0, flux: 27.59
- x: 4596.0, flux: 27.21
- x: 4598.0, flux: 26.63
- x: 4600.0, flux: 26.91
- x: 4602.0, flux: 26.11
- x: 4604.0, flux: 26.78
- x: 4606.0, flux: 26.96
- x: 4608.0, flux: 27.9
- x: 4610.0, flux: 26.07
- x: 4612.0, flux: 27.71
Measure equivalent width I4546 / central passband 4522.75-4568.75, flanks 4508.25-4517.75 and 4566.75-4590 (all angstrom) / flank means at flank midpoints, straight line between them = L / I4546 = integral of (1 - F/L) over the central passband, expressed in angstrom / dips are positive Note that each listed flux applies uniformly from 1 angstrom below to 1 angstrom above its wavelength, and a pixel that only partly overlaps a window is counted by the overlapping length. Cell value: 1.39 angstrom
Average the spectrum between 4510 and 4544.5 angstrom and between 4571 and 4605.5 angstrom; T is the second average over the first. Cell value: 1.02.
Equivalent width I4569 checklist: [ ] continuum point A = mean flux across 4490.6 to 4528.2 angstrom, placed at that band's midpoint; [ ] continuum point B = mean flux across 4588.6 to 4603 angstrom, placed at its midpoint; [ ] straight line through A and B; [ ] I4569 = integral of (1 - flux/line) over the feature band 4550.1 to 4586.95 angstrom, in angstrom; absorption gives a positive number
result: 0.5 angstrom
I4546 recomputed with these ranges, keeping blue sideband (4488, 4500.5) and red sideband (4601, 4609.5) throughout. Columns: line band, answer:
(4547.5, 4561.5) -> 0.4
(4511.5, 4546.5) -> 0.9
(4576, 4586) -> 0.2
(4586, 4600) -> -0.1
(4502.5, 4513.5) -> -0.4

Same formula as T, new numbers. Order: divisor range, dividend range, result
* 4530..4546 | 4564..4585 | 1.02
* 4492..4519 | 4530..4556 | 0.95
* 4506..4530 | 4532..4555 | 0.98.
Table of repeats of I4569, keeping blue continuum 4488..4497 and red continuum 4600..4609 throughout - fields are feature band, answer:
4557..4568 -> -0.1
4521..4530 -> 0.4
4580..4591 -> 0.1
